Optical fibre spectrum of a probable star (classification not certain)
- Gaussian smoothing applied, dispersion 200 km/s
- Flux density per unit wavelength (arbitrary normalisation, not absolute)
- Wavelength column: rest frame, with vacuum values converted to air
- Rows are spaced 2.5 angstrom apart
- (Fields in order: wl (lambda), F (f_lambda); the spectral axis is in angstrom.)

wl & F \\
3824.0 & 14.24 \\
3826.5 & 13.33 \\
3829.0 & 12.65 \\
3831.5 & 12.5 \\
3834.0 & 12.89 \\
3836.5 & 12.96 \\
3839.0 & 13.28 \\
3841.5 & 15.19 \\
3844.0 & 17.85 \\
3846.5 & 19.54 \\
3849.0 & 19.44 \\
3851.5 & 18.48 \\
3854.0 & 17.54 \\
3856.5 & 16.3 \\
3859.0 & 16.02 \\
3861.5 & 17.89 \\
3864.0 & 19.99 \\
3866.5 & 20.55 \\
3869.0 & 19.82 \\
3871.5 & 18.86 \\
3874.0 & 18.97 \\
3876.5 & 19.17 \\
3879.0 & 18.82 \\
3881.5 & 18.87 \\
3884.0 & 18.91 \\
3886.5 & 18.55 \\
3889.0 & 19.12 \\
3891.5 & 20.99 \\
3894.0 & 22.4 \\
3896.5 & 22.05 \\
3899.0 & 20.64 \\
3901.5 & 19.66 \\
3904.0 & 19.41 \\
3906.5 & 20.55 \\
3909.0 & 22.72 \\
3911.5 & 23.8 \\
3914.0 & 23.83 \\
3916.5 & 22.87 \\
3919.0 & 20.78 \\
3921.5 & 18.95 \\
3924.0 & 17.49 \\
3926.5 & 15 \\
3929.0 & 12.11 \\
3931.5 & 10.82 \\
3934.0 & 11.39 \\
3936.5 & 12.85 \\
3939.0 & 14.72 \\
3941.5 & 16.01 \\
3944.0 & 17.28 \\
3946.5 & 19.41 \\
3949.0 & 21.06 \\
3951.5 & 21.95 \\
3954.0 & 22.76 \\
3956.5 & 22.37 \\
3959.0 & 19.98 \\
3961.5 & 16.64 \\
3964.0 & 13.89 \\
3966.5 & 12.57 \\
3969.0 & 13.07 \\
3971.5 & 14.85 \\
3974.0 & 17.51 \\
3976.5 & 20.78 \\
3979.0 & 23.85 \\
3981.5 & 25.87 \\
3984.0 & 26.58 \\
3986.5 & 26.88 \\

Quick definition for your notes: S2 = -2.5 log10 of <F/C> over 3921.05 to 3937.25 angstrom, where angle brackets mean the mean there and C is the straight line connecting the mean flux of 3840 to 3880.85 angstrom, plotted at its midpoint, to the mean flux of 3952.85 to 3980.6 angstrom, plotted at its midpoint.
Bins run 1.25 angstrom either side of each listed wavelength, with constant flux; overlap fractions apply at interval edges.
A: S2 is 0.29 mag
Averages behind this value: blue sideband 18.4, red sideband 18.1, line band 13.9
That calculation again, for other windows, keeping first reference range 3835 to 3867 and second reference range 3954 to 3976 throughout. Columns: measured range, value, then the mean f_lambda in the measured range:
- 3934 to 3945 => 0.15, 14.7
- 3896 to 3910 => -0.21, 20.7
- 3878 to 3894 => -0.14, 19.5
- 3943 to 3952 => -0.17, 19.8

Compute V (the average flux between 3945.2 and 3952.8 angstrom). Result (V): 20.8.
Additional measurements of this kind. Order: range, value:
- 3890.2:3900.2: 21.5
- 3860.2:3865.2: 18.9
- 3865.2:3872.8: 19.7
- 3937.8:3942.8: 15.4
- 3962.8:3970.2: 13.2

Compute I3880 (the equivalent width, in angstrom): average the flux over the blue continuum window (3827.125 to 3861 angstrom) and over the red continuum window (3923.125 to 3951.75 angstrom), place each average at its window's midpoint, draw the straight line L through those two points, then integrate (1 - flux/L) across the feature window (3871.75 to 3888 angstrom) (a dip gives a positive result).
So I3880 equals -3.3 angstrom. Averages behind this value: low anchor 15.7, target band 18.9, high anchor 15.6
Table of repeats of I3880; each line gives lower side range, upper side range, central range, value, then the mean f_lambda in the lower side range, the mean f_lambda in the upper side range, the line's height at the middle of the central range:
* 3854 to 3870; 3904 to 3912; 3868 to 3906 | 0.8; 18.3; 21.8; 20.2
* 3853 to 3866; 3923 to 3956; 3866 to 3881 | -1.5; 17.7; 16.5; 17.5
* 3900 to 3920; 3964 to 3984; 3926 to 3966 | 6.3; 21.7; 18.6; 20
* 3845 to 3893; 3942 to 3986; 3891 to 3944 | 1.9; 18.8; 19.5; 19.2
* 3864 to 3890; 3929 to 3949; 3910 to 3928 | -4.4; 19.2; 14.9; 16.3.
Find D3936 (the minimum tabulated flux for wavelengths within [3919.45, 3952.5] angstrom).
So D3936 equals 10.82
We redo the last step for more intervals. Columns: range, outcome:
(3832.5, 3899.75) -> 12.89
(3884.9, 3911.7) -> 18.55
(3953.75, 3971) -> 12.57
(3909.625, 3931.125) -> 12.11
